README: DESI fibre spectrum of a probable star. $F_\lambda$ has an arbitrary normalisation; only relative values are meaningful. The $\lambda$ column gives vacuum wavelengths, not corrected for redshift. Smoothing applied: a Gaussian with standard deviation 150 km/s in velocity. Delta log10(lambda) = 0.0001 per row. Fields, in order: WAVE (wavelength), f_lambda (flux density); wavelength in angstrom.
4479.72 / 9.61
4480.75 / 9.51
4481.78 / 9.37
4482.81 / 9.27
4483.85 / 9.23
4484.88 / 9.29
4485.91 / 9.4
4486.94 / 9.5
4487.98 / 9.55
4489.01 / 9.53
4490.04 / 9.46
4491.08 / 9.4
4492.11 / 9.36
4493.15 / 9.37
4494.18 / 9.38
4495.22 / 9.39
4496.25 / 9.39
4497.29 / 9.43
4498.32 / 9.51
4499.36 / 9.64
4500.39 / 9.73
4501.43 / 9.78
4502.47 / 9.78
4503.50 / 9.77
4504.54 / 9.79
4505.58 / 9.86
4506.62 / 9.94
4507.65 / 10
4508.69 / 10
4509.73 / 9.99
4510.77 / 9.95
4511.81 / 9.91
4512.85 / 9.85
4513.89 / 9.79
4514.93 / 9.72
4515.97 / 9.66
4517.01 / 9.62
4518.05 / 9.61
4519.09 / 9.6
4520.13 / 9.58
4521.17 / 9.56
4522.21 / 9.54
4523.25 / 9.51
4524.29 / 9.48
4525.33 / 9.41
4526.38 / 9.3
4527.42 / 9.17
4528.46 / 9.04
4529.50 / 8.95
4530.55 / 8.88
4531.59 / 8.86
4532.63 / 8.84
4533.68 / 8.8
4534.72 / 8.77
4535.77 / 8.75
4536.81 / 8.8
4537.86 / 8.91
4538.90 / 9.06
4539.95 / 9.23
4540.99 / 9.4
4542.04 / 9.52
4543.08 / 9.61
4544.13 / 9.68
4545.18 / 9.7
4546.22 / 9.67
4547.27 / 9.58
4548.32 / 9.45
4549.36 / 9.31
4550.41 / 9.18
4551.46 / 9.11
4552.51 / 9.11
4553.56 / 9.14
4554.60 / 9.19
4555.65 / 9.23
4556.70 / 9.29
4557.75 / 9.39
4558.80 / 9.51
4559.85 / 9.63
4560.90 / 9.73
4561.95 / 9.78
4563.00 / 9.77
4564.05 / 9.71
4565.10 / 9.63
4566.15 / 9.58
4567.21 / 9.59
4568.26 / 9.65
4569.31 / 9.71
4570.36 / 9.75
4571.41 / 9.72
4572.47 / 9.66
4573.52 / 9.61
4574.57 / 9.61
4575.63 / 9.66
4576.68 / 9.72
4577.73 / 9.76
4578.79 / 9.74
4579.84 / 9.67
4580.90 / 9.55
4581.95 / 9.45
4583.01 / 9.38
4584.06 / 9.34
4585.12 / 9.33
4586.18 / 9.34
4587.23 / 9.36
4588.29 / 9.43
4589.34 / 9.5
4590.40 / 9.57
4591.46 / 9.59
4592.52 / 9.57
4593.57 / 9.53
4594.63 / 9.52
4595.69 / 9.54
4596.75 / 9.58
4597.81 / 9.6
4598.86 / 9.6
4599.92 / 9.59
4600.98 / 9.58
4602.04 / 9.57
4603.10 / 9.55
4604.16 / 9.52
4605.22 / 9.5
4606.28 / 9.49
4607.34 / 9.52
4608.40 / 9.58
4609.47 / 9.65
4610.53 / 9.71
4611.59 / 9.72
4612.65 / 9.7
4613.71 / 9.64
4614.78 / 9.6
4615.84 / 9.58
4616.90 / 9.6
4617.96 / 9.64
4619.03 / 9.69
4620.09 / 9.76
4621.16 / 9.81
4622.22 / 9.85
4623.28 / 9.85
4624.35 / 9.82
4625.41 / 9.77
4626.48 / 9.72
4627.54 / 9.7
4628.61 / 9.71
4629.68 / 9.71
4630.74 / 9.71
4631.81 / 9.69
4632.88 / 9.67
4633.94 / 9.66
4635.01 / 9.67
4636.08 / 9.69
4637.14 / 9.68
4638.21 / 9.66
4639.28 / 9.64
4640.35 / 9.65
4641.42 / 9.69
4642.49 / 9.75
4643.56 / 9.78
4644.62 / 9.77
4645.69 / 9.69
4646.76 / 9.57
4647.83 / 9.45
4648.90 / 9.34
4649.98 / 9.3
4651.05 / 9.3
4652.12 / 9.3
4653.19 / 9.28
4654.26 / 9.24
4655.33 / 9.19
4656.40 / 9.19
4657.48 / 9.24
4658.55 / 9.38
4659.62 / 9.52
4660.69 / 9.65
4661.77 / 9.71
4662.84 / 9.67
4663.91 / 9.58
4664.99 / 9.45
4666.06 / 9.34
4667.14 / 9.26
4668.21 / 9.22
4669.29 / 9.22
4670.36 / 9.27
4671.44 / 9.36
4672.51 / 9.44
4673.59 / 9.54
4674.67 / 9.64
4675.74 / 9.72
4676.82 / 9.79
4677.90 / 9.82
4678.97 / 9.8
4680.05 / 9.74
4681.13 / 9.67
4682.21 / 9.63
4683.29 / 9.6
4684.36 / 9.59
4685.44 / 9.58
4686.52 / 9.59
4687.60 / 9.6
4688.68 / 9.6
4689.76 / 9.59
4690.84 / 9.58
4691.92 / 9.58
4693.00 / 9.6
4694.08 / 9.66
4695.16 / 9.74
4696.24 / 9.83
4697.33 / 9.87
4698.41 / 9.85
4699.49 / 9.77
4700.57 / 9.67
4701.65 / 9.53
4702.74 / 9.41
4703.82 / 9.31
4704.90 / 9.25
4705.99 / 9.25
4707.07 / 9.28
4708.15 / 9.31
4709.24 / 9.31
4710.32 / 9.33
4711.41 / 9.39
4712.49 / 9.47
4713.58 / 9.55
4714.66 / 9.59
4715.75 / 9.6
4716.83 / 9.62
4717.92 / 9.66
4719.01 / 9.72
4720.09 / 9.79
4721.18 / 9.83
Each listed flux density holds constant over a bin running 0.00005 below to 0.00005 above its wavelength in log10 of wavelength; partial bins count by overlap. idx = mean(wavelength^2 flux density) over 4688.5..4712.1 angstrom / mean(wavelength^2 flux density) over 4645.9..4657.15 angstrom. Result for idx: 1.04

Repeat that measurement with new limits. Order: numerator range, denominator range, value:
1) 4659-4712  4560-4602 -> 1.04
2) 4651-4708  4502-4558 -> 1.08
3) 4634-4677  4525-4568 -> 1.07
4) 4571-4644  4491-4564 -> 1.05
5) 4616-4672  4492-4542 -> 1.07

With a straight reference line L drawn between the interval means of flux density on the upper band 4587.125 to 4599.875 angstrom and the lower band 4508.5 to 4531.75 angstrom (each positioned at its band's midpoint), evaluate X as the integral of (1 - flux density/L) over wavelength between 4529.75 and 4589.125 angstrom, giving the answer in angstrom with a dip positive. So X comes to 0.79 angstrom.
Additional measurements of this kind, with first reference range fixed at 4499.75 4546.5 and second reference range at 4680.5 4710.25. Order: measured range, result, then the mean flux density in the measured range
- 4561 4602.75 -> -0.4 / 9.59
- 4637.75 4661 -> 0.1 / 9.48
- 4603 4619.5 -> -0.2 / 9.6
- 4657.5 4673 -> 0.2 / 9.43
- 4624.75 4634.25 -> -0.2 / 9.71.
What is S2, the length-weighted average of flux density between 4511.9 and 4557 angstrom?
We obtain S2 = 9.32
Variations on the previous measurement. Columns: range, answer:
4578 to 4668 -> 9.57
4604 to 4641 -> 9.67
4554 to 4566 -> 9.54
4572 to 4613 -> 9.56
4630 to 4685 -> 9.54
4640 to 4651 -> 9.58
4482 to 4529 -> 9.58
